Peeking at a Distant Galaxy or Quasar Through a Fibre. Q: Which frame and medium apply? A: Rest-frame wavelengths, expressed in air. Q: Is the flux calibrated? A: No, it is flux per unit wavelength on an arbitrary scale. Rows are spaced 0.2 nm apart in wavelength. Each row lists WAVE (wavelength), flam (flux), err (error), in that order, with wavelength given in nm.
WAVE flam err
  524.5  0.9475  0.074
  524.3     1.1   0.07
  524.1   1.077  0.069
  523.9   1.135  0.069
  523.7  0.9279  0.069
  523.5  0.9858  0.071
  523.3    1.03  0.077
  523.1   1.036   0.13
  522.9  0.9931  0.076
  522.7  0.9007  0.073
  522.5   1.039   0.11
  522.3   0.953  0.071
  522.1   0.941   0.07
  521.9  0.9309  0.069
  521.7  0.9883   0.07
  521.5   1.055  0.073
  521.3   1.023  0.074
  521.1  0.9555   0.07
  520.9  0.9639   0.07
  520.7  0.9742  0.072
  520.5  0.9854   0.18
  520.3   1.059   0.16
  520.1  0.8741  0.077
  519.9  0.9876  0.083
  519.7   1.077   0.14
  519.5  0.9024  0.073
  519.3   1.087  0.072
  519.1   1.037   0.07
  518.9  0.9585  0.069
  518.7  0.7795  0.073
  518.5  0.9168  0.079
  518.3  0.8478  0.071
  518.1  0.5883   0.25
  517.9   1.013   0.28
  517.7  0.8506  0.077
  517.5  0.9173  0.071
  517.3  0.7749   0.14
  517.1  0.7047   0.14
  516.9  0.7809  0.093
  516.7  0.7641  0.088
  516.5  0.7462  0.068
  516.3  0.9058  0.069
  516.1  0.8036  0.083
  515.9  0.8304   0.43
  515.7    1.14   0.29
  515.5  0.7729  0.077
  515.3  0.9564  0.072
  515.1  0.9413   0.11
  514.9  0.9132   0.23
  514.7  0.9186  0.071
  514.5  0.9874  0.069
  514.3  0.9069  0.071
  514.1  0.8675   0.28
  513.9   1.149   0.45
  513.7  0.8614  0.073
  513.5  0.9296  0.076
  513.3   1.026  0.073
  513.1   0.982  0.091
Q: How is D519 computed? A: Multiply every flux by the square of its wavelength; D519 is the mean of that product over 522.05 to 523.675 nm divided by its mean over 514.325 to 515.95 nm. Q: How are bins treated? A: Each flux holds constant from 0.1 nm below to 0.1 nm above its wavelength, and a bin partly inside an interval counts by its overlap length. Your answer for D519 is 1.08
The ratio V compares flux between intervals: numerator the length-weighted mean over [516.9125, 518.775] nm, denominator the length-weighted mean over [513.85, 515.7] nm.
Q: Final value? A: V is 0.9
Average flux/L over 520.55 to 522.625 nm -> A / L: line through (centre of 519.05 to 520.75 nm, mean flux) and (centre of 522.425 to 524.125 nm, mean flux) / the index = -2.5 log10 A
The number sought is 0.02 mag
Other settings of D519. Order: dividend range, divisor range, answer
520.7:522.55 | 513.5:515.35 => 1.07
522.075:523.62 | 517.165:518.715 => 1.20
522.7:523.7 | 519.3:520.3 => 1.02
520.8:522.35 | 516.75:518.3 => 1.23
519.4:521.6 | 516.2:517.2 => 1.28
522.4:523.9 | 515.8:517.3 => 1.30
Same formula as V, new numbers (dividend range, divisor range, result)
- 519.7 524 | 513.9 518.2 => 1.14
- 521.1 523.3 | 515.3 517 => 1.16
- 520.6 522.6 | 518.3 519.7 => 1.04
